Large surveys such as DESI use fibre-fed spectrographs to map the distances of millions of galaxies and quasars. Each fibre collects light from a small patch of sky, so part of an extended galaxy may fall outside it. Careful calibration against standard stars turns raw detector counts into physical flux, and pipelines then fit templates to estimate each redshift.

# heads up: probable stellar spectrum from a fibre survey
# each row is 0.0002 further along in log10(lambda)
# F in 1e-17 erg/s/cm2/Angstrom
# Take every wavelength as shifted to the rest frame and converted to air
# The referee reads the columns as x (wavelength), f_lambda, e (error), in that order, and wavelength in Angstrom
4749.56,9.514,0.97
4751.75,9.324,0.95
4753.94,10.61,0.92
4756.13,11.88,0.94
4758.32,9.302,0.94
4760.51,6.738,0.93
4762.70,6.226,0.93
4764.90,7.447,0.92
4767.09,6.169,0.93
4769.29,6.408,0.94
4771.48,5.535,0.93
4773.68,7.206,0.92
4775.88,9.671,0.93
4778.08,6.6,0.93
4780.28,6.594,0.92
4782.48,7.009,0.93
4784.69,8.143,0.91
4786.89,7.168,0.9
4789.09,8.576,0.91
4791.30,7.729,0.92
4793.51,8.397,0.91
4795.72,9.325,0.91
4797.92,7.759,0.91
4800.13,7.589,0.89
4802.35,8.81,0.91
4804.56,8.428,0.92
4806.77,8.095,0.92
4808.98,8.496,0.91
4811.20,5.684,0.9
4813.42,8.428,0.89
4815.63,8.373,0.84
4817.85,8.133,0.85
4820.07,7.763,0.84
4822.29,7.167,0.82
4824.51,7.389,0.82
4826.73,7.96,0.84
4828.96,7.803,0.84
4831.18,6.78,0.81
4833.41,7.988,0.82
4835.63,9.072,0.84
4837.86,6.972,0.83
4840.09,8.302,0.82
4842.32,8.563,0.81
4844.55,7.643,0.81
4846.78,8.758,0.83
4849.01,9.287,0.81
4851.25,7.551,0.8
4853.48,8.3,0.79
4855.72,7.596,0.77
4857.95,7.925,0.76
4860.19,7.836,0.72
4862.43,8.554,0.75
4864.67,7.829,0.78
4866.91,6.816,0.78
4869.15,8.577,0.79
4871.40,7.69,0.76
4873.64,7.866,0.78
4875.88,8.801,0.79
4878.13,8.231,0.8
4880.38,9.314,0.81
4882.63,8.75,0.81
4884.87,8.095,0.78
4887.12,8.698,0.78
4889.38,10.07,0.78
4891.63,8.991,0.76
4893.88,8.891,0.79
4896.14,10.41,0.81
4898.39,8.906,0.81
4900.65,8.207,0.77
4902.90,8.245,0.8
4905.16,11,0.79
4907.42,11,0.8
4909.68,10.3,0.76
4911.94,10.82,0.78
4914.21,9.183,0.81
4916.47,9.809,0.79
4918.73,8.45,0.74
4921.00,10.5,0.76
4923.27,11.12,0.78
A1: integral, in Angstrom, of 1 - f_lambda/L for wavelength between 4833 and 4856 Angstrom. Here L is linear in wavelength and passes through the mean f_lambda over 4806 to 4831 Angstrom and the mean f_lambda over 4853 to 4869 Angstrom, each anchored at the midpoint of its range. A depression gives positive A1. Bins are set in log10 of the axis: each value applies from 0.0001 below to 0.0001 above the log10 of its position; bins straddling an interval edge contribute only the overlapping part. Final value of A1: -1.2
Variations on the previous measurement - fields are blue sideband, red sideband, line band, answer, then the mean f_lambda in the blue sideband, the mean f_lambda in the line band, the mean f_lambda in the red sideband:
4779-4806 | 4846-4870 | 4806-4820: 0.2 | 7.95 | 7.85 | 8.08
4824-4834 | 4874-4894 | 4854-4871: 0.9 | 7.57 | 7.88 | 8.83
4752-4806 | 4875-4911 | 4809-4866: 4.6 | 7.91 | 7.91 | 9.26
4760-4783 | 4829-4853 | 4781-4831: -2.8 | 6.87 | 7.89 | 8.09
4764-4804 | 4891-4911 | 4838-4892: 4.0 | 7.58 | 8.3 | 9.58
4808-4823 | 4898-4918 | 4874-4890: 0.7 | 7.73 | 8.76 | 9.73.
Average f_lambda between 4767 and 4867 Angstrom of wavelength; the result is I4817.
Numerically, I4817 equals 7.81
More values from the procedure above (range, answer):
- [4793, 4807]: 8.36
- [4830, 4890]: 8.2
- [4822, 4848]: 7.9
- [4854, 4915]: 8.83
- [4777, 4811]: 7.86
